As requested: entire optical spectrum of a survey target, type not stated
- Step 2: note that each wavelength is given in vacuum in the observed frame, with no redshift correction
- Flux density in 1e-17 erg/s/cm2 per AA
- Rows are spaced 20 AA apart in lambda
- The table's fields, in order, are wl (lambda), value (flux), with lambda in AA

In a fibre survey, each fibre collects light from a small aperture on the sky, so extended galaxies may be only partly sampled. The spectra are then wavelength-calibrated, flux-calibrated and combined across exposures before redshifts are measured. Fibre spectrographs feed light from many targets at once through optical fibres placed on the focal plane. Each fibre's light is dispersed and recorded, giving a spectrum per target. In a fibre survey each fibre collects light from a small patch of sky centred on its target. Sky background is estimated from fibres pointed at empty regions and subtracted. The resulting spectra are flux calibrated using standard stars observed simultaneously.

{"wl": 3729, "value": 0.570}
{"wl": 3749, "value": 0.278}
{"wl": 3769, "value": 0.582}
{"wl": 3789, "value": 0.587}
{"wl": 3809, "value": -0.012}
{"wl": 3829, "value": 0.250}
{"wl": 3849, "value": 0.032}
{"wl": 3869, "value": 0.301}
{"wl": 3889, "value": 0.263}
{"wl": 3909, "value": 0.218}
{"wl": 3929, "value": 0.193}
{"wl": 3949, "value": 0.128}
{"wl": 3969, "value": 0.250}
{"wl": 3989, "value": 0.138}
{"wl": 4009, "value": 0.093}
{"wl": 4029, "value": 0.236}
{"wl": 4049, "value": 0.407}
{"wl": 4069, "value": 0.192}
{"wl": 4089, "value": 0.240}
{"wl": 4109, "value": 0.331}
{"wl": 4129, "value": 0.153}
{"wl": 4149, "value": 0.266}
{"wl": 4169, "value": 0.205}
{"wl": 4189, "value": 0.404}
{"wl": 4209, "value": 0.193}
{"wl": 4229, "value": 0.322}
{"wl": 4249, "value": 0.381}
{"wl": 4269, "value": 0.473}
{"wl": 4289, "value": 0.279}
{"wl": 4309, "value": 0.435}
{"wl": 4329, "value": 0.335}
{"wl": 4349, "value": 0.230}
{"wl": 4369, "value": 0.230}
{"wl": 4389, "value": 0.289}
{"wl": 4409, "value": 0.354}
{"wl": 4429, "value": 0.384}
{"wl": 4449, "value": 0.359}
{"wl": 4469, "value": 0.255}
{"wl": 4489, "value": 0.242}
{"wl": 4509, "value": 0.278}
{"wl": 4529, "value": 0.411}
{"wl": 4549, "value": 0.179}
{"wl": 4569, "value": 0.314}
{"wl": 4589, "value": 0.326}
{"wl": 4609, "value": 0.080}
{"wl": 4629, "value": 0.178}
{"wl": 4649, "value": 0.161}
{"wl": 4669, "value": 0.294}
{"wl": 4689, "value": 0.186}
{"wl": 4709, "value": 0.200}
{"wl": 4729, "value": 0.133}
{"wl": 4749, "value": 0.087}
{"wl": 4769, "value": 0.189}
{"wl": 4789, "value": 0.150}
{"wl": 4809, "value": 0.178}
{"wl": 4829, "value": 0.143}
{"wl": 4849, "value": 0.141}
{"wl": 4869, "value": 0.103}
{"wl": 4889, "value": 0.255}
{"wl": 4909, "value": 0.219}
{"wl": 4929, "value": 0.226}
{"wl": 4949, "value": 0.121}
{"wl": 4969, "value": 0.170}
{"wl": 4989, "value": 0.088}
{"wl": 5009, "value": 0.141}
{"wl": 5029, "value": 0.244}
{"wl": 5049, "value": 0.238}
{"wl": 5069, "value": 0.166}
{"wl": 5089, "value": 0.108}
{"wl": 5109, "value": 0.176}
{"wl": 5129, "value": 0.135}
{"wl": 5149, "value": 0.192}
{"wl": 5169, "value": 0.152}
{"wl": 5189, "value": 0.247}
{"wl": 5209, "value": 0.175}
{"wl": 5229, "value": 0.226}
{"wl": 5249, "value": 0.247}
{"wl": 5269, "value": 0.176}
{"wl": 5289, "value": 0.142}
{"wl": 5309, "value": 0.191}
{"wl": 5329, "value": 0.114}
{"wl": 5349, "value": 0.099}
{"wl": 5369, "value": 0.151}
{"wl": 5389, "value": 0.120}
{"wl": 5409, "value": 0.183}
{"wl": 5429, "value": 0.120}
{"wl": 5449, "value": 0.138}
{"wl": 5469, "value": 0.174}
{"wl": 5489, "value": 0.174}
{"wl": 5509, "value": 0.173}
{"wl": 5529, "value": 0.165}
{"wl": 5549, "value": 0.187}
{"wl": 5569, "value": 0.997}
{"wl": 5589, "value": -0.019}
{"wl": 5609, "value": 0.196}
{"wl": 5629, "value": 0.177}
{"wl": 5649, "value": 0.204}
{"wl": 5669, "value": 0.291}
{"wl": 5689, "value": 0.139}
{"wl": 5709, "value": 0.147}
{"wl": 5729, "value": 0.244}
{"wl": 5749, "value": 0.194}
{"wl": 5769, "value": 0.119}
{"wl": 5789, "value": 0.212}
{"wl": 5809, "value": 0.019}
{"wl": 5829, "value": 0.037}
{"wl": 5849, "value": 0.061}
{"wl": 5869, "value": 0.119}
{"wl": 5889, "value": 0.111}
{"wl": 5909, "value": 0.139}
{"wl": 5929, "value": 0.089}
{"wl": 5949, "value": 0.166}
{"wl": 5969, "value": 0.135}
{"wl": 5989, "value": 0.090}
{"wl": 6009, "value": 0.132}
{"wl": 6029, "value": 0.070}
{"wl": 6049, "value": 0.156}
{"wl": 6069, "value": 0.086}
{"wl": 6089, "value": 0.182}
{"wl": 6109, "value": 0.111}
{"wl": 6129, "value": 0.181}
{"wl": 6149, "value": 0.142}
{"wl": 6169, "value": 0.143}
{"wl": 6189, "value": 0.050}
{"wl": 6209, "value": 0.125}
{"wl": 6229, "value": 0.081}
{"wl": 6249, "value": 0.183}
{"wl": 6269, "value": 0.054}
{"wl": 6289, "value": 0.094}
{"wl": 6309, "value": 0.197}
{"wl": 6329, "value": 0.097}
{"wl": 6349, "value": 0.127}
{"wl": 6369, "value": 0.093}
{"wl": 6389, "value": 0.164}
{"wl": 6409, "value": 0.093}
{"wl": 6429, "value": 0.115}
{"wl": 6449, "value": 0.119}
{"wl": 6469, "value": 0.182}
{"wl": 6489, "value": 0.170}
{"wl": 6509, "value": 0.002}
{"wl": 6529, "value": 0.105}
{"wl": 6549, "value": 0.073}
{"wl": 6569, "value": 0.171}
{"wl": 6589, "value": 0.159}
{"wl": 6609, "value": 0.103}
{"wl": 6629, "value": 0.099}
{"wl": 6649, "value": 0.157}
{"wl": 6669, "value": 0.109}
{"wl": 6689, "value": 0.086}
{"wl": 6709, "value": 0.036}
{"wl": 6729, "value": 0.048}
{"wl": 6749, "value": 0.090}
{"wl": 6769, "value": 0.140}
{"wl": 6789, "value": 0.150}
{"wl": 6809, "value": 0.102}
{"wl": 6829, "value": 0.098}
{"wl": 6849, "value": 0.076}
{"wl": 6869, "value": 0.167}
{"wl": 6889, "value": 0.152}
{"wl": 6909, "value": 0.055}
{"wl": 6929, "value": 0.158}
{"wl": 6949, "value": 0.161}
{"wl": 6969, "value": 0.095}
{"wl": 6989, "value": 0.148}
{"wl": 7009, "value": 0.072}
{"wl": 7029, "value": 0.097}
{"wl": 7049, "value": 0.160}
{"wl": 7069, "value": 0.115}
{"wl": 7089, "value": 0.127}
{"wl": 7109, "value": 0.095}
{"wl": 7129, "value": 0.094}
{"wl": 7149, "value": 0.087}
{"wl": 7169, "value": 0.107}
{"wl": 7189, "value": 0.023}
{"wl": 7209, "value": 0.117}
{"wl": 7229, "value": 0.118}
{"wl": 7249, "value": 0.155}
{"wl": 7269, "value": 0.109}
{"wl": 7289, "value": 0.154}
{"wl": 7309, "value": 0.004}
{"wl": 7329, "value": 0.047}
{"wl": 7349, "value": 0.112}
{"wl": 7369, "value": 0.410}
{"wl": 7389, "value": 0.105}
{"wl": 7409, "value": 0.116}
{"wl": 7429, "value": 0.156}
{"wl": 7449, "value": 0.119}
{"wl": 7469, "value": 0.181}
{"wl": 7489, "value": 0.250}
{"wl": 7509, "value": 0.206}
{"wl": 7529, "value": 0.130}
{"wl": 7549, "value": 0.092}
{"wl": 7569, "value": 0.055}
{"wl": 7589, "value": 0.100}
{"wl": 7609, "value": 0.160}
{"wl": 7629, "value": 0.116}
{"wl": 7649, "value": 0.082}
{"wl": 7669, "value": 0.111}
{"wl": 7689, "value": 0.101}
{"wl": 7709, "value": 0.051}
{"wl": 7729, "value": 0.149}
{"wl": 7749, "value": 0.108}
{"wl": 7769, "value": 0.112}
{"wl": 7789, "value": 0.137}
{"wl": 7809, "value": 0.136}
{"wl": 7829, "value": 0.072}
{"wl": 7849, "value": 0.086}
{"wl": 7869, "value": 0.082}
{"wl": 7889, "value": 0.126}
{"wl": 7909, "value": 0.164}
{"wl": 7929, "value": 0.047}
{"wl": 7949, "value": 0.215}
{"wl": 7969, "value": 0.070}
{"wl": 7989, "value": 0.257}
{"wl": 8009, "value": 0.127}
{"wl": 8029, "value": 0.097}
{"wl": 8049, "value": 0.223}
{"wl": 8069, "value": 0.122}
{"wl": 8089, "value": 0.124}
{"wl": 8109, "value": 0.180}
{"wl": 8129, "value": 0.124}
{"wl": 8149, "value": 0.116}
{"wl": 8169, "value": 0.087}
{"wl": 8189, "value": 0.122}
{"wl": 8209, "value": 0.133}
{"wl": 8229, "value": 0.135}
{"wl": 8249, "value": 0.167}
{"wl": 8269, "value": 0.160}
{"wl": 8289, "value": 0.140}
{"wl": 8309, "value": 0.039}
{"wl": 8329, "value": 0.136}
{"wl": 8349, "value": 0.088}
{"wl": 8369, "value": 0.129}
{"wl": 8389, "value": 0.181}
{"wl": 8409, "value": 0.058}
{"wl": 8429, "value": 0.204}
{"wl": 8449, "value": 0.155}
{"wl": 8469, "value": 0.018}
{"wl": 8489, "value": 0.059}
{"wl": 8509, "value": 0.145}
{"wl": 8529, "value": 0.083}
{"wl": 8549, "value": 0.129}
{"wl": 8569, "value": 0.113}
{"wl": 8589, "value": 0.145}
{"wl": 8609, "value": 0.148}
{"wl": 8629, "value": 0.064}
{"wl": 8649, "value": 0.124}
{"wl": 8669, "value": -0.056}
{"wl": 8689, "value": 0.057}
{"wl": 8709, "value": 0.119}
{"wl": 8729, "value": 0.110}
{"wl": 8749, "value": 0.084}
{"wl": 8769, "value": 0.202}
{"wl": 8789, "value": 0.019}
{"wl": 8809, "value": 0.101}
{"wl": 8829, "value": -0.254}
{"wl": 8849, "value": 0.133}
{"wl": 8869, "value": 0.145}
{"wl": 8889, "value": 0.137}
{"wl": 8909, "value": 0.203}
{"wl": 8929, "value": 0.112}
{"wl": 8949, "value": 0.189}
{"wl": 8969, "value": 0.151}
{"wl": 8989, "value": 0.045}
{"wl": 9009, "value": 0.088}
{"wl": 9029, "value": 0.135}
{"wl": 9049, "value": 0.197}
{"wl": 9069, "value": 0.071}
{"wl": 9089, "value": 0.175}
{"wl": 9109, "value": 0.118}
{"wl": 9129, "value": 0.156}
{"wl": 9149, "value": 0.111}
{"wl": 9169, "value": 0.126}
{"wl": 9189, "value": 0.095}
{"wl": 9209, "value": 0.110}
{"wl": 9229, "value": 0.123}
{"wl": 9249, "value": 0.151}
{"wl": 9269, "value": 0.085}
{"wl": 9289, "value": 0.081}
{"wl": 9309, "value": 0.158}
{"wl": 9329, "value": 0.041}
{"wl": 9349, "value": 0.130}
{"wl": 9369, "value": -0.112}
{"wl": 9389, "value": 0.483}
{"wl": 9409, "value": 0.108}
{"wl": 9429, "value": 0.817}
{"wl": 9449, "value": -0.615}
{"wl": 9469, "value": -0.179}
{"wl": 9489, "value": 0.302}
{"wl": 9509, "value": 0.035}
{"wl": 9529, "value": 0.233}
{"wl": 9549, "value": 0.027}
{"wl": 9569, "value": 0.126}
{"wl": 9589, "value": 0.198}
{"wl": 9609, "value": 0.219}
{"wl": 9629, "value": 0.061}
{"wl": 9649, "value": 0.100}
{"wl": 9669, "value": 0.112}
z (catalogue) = 0.98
